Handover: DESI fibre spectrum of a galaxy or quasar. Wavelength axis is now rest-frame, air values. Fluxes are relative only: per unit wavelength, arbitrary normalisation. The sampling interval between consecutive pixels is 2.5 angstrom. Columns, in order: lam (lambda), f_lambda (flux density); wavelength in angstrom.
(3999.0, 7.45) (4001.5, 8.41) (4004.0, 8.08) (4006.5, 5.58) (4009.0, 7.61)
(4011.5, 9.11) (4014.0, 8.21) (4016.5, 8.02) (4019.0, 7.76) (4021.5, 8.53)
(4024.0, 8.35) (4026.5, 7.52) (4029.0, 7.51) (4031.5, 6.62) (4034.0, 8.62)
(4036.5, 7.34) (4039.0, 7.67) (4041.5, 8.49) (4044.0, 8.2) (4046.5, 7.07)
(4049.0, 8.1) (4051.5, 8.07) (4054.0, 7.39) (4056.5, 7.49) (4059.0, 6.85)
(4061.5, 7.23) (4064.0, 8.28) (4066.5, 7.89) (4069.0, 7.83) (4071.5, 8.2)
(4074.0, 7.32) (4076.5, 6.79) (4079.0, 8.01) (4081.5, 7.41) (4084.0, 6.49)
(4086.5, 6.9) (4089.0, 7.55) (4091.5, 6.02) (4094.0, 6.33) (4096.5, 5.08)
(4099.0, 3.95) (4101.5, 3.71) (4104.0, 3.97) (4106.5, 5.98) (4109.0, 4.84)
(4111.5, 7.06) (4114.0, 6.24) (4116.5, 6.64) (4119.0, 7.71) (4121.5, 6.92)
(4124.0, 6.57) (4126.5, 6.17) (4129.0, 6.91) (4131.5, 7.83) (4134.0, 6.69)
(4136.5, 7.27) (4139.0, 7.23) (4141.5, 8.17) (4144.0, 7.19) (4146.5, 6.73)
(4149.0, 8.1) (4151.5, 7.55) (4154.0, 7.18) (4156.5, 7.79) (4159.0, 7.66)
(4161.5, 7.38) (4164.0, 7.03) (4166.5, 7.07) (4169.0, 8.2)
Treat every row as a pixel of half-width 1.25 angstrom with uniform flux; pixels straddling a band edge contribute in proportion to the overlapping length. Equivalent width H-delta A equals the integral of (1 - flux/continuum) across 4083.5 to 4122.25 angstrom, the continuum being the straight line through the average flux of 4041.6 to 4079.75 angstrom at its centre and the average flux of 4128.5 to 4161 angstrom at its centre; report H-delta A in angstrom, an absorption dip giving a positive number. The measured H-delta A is 8.24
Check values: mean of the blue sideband 7.67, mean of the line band 5.94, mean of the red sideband 7.42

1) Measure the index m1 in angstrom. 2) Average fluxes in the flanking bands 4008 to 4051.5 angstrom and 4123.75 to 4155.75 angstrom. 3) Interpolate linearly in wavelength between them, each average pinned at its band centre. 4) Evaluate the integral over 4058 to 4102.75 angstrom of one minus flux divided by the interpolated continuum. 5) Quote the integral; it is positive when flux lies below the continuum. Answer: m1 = 5.00 angstrom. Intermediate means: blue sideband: 7.93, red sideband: 7.23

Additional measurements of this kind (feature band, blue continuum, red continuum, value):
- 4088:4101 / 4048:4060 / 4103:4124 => 2.0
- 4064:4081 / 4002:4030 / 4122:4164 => -0.2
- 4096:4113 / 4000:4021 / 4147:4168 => 5.9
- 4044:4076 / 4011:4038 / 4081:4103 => -3.8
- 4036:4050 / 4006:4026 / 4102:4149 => -0.3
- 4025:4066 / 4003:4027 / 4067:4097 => -0.8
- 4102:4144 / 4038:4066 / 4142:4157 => 5.1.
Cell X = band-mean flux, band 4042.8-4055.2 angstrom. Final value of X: 7.77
